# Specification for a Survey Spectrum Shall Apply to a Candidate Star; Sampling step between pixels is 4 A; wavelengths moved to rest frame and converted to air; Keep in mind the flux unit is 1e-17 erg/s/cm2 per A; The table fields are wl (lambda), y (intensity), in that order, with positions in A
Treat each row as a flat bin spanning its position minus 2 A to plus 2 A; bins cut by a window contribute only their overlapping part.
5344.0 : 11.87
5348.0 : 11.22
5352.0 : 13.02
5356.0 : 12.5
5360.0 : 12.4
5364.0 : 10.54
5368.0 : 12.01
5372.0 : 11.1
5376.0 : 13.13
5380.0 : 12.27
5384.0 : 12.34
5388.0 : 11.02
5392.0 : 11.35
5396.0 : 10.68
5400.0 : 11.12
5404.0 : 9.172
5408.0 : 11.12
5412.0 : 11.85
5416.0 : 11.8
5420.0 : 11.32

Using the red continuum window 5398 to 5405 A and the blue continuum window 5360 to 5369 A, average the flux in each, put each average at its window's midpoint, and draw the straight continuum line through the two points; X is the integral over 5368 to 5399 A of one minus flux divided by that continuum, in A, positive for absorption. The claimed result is -2.4 A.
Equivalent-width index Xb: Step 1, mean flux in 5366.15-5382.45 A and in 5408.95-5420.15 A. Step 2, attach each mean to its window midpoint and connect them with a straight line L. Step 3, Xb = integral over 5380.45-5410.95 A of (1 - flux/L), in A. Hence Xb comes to 2.1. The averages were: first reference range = 12.1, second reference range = 11.7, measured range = 11.1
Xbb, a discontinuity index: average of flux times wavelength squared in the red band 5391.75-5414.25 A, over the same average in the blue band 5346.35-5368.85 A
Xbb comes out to 0.92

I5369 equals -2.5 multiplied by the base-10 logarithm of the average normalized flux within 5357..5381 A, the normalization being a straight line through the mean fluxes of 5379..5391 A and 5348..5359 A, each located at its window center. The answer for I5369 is 0.02 mag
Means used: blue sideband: 12.4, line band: 11.9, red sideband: 11.8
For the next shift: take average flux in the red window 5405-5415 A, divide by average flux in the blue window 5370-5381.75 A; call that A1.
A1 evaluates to 0.93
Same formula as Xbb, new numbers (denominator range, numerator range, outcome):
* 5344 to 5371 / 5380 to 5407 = 0.94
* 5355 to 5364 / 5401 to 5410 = 0.87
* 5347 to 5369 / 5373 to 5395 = 1.00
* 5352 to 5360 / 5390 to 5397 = 0.89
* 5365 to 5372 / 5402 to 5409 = 0.88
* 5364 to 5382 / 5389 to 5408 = 0.90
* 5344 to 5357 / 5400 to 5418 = 0.92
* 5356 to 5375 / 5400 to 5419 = 0.96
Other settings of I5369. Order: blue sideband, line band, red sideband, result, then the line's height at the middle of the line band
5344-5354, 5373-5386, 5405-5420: -0.065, 11.7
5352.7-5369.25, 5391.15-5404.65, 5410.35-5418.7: 0.114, 11.8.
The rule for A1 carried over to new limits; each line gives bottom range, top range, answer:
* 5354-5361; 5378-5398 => 0.93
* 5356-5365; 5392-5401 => 0.93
